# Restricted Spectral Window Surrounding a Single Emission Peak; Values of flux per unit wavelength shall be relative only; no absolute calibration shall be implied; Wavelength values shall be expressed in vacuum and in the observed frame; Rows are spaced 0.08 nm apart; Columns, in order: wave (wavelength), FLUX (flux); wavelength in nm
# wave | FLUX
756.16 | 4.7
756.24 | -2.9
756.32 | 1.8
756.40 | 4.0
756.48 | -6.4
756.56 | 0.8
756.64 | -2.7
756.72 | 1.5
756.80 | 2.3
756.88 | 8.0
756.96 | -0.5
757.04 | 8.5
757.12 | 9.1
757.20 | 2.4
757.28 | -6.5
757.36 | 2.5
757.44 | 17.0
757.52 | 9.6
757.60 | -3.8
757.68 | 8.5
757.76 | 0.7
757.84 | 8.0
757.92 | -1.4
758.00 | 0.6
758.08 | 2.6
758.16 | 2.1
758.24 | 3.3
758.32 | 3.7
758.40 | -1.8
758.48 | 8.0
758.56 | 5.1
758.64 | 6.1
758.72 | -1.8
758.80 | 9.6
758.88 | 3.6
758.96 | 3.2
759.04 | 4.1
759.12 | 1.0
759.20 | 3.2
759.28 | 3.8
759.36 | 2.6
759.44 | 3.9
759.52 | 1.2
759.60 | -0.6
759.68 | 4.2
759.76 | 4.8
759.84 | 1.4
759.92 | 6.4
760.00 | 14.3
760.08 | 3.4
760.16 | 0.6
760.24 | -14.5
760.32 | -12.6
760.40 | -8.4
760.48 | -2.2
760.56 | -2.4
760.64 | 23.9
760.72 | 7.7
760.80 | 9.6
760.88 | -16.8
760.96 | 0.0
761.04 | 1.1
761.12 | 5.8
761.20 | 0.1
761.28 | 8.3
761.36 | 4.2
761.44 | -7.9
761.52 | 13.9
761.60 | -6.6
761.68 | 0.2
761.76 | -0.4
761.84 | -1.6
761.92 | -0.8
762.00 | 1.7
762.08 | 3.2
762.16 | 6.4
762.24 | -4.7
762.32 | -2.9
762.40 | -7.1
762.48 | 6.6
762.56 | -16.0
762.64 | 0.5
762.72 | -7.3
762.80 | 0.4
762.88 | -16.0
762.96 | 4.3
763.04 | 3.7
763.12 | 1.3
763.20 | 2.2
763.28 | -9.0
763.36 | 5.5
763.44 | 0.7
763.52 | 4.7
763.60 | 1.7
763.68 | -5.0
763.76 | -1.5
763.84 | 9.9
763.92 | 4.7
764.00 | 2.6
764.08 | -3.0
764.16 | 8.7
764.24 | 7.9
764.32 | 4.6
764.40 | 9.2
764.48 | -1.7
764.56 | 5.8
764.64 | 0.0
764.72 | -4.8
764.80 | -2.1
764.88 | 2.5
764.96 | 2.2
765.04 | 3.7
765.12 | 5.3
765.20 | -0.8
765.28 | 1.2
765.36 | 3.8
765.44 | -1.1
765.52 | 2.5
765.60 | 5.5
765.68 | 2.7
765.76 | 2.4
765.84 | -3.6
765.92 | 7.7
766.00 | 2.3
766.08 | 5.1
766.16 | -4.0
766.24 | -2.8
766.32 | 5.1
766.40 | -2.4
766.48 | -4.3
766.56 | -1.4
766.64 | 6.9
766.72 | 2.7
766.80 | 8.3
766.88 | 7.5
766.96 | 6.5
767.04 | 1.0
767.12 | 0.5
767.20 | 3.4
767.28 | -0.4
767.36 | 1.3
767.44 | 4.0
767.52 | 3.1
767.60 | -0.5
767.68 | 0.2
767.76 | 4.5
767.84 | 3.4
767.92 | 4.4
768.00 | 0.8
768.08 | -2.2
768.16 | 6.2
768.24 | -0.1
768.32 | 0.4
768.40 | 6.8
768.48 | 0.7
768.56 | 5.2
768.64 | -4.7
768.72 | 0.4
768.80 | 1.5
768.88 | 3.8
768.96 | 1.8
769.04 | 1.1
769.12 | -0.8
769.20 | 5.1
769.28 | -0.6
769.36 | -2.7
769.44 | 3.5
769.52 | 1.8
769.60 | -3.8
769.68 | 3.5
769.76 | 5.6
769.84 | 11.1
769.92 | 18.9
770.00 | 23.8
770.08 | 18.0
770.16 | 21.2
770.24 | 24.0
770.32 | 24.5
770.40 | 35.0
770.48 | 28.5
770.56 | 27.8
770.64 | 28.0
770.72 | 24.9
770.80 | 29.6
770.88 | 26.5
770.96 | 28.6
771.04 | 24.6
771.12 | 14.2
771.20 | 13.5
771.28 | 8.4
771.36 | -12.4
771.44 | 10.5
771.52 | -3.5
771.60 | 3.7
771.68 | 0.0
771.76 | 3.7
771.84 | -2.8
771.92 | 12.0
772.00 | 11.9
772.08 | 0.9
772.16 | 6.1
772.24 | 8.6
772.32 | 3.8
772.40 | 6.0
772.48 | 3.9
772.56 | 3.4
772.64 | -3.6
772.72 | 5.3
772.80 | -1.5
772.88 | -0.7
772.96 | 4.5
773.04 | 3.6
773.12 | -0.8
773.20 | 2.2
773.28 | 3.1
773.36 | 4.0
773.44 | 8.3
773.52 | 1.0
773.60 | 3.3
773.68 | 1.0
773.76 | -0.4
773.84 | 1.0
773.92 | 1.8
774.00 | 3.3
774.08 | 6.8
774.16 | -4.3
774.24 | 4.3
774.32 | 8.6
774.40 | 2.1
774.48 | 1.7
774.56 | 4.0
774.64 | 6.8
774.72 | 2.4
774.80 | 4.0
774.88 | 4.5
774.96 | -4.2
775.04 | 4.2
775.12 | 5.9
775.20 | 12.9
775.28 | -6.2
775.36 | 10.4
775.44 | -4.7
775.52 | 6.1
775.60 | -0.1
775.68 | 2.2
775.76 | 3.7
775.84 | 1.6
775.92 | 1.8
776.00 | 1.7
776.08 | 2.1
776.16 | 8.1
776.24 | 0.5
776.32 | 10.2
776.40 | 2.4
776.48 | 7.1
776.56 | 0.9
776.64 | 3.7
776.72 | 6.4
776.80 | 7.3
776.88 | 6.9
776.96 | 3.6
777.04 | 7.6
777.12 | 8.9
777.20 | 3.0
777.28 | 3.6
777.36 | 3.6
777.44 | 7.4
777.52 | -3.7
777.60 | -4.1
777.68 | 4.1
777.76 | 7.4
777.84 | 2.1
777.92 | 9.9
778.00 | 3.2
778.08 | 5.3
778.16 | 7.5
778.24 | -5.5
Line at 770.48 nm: [O II] 3727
